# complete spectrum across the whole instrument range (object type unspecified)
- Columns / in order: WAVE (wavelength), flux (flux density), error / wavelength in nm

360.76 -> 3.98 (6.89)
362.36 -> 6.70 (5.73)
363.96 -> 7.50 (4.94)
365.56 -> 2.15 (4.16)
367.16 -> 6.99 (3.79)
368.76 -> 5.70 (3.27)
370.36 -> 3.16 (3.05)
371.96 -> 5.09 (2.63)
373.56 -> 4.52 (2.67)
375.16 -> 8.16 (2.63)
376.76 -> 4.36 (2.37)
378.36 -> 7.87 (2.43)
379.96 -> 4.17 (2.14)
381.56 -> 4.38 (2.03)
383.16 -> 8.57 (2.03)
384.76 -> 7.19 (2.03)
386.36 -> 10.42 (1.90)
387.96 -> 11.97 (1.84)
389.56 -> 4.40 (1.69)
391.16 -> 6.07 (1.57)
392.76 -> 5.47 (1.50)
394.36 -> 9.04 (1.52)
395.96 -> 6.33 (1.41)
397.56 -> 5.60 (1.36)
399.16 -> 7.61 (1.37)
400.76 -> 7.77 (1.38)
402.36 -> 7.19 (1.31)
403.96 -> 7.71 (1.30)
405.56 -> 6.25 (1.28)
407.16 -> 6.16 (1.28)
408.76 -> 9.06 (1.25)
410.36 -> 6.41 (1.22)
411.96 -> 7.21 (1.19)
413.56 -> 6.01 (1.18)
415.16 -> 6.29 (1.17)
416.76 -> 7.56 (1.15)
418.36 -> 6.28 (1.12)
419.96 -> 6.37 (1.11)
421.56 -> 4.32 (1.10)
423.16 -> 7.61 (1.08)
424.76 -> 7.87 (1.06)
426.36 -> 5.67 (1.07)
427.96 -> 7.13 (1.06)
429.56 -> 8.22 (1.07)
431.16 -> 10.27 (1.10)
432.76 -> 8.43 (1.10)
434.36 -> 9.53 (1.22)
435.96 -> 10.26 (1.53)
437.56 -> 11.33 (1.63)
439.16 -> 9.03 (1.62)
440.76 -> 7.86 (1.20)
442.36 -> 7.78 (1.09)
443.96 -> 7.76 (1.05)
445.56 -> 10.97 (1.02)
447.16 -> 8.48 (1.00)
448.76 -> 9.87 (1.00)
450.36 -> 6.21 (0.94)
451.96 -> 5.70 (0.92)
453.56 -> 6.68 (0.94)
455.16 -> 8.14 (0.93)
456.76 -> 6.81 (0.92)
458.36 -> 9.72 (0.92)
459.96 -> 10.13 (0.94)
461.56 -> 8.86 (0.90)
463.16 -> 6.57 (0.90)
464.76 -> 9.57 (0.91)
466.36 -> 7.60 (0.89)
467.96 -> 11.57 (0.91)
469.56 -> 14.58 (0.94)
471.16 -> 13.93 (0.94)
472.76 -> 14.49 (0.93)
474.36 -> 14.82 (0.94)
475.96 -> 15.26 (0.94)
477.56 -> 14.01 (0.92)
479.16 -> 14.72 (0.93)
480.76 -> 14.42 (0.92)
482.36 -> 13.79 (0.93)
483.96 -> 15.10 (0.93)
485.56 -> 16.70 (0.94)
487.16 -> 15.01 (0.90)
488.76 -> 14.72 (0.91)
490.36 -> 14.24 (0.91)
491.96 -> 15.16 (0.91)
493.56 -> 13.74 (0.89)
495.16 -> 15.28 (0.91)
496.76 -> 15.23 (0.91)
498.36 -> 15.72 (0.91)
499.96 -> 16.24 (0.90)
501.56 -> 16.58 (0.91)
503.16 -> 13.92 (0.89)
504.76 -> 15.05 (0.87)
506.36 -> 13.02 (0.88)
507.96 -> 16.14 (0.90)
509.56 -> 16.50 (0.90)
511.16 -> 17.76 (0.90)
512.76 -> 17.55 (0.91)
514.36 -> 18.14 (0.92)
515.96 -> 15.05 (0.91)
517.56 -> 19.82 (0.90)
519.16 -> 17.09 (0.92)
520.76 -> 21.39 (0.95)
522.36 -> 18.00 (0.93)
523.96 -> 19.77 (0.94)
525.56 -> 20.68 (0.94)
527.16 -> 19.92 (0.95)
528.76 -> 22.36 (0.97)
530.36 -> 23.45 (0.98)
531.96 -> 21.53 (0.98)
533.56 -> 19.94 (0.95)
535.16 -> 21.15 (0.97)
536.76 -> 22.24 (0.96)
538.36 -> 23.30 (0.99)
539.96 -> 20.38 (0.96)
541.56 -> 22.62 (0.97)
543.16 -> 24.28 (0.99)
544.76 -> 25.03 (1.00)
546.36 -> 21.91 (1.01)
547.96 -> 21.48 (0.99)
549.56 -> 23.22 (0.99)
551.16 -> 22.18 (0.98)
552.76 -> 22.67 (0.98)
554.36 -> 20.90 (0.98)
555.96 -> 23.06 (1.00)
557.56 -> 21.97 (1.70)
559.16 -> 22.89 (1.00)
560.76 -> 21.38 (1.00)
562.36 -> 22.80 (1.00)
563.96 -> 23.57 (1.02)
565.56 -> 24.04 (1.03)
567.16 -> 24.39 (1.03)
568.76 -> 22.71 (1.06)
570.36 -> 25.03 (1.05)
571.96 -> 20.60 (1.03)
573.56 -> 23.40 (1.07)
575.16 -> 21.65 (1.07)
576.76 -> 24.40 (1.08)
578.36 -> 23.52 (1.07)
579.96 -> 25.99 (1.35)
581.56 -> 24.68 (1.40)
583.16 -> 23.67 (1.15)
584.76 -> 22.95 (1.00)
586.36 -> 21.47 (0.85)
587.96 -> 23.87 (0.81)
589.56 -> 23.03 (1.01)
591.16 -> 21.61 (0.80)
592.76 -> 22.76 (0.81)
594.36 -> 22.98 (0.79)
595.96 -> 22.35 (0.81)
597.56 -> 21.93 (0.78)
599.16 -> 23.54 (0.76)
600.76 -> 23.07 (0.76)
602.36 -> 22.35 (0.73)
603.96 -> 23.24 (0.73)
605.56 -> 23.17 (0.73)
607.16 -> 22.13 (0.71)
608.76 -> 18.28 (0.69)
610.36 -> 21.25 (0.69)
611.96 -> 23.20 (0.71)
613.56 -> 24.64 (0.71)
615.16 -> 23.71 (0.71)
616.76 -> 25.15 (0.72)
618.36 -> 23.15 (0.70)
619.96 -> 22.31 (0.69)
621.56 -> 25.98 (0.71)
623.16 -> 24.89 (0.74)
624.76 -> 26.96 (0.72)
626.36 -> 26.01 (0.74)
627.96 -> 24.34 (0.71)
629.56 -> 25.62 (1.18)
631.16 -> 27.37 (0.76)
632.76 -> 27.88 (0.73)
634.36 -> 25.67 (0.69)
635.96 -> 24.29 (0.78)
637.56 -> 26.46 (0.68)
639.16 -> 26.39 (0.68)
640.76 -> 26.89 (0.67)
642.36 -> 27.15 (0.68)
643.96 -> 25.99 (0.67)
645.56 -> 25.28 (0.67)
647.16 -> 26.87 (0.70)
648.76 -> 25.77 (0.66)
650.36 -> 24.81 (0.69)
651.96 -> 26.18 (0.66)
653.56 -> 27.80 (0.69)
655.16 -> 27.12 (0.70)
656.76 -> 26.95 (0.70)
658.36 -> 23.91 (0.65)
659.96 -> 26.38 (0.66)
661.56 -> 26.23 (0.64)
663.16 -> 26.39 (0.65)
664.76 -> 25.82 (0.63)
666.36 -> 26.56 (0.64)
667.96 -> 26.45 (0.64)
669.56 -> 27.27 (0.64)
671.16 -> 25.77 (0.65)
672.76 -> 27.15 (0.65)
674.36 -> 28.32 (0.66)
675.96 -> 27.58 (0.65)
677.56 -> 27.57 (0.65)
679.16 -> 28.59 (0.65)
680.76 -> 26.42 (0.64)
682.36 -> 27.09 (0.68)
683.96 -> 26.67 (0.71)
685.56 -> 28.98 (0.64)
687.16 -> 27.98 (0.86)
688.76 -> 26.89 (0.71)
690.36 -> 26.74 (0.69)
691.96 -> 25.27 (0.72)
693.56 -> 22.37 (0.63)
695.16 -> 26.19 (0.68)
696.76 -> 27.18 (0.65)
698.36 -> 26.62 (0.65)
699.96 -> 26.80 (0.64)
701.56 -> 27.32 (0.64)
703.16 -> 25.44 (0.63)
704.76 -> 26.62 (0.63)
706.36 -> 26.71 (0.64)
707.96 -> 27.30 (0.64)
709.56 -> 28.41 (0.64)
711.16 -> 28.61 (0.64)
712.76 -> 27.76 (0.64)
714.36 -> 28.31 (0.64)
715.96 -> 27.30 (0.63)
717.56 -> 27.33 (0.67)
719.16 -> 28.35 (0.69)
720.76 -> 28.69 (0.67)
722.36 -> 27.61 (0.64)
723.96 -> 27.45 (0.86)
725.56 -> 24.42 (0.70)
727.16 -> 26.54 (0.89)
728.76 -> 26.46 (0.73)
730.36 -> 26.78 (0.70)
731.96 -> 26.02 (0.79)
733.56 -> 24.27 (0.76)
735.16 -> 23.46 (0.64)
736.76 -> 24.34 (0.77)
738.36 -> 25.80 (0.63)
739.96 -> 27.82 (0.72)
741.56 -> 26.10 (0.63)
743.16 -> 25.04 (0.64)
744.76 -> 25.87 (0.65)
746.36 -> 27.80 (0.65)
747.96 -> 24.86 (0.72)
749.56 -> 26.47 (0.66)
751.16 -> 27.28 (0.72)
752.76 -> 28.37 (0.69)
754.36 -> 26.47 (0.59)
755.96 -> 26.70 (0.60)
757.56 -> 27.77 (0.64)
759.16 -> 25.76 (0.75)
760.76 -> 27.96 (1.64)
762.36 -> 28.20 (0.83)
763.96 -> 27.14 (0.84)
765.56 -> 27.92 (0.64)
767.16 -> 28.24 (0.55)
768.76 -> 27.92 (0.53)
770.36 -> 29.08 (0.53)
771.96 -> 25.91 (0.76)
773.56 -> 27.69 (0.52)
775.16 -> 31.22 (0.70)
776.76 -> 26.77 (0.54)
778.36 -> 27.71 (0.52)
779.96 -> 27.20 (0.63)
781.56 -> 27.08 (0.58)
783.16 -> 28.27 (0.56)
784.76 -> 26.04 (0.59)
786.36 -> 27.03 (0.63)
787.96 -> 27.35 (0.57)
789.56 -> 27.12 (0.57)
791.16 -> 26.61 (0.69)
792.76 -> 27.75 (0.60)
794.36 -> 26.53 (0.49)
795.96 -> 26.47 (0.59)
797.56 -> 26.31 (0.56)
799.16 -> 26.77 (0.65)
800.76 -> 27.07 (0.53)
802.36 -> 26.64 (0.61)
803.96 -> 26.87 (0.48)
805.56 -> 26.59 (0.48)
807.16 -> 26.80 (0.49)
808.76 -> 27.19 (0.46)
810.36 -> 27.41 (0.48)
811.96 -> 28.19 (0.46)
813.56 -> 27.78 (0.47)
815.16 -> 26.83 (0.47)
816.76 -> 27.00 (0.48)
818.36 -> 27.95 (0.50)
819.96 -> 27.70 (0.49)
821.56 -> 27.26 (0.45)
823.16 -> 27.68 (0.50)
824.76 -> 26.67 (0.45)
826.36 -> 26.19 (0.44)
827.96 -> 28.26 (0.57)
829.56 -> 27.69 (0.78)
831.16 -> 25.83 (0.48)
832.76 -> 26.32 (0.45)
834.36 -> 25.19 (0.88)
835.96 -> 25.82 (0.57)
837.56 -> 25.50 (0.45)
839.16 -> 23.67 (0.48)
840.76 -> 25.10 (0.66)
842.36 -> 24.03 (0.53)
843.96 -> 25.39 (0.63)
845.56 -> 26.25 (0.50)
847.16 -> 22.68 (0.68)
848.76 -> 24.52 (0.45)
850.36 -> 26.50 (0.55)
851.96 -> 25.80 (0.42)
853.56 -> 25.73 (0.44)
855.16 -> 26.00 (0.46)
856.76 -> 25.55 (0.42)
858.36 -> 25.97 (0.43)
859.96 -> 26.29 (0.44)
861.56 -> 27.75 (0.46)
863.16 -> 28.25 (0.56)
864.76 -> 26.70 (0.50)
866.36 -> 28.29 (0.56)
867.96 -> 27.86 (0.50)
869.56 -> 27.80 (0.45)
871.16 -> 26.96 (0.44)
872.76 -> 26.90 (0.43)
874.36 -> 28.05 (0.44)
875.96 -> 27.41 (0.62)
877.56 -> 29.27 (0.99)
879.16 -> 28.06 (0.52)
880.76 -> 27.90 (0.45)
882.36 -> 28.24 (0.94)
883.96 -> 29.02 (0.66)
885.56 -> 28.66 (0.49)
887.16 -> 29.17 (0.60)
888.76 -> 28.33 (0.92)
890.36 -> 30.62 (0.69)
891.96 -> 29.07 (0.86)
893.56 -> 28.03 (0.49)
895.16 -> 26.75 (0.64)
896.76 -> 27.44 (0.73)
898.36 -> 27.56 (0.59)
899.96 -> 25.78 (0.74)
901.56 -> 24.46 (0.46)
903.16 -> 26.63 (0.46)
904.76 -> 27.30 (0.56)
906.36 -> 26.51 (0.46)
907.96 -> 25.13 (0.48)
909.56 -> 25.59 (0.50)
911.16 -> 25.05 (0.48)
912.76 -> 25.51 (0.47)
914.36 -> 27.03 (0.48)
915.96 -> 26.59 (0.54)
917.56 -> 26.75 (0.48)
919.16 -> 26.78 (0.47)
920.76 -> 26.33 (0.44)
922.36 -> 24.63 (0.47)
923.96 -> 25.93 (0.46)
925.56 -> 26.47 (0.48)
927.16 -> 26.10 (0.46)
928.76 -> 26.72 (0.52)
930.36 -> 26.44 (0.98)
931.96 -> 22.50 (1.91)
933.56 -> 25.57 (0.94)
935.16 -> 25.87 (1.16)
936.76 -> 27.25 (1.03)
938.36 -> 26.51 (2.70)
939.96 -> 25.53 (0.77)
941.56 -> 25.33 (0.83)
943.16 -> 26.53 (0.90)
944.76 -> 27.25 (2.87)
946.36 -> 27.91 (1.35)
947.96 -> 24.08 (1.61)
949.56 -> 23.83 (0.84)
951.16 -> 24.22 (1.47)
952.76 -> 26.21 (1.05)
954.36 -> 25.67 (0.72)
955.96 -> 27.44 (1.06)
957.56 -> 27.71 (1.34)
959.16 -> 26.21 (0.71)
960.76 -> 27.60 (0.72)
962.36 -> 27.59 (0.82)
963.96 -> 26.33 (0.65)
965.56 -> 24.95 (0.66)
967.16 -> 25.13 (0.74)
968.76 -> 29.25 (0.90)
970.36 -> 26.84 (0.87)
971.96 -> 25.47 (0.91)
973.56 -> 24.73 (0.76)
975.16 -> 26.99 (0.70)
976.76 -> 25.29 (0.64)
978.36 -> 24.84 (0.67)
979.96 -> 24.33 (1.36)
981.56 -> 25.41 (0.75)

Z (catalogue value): 0.18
